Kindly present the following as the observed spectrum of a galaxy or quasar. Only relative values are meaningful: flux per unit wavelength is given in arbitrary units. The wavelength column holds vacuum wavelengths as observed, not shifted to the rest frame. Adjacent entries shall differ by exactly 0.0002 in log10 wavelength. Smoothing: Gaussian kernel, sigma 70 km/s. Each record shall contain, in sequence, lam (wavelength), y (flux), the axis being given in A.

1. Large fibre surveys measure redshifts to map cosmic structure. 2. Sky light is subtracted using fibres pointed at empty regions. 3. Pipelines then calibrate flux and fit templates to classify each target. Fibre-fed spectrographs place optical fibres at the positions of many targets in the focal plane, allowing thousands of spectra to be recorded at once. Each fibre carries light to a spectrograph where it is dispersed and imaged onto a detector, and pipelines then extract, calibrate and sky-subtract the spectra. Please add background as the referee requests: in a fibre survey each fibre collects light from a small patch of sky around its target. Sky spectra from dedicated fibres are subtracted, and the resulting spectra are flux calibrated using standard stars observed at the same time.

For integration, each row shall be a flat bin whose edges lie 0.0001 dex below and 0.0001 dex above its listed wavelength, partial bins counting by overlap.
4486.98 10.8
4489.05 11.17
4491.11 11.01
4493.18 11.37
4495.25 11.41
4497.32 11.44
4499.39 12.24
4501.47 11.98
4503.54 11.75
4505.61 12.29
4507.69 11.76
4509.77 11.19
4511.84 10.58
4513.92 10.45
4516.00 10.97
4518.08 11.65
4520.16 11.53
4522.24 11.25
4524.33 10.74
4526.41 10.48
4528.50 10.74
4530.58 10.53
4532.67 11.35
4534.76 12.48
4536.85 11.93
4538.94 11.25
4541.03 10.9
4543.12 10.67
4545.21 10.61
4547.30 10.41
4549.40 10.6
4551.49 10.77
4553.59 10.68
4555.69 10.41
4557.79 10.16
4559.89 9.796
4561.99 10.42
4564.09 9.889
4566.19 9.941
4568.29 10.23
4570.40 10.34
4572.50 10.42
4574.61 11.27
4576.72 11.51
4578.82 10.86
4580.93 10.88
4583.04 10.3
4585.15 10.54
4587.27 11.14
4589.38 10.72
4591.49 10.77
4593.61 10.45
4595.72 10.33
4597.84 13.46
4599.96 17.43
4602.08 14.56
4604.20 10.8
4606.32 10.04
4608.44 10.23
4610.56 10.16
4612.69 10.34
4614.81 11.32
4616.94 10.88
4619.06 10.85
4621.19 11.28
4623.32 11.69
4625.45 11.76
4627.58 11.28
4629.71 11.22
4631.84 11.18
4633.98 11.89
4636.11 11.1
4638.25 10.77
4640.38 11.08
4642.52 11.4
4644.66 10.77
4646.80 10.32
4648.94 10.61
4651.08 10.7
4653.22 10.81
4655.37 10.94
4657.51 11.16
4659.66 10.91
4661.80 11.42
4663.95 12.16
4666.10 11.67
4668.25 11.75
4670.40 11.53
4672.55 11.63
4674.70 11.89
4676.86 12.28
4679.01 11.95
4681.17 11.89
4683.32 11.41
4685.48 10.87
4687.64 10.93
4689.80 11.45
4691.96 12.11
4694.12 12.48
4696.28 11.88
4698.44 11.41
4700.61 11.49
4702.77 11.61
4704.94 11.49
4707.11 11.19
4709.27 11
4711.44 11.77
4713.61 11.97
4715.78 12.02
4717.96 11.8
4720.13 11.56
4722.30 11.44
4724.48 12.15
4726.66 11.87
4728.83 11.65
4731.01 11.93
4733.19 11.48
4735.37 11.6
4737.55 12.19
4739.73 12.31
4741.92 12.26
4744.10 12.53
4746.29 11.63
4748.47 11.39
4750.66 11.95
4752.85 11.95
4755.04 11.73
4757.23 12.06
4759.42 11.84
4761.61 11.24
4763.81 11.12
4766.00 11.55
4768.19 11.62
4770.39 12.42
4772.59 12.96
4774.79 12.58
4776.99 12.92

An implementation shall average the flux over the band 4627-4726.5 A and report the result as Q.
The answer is 11.4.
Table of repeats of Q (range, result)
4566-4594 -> 10.7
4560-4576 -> 10.3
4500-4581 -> 10.9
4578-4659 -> 11.2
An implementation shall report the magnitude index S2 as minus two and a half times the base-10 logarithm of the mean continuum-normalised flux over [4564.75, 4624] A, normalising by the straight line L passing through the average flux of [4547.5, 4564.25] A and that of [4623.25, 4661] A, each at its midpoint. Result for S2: -0.05 mag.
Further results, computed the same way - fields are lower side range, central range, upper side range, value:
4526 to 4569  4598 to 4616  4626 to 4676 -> -0.09 mag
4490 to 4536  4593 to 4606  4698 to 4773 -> -0.11 mag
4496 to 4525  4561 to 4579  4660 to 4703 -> 0.10 mag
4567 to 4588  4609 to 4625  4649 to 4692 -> 0.01 mag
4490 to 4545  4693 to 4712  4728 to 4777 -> 0.02 mag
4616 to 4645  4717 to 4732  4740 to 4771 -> -0.01 mag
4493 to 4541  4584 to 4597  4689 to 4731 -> 0.08 mag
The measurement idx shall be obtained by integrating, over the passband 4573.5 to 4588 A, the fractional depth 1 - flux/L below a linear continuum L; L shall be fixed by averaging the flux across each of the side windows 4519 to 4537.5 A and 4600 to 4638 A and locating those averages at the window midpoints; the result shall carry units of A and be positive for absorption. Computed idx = 0.5 A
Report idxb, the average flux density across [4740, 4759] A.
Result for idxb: 11.9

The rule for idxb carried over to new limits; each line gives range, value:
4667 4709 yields 11.6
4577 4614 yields 11.4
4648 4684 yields 11.5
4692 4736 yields 11.7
